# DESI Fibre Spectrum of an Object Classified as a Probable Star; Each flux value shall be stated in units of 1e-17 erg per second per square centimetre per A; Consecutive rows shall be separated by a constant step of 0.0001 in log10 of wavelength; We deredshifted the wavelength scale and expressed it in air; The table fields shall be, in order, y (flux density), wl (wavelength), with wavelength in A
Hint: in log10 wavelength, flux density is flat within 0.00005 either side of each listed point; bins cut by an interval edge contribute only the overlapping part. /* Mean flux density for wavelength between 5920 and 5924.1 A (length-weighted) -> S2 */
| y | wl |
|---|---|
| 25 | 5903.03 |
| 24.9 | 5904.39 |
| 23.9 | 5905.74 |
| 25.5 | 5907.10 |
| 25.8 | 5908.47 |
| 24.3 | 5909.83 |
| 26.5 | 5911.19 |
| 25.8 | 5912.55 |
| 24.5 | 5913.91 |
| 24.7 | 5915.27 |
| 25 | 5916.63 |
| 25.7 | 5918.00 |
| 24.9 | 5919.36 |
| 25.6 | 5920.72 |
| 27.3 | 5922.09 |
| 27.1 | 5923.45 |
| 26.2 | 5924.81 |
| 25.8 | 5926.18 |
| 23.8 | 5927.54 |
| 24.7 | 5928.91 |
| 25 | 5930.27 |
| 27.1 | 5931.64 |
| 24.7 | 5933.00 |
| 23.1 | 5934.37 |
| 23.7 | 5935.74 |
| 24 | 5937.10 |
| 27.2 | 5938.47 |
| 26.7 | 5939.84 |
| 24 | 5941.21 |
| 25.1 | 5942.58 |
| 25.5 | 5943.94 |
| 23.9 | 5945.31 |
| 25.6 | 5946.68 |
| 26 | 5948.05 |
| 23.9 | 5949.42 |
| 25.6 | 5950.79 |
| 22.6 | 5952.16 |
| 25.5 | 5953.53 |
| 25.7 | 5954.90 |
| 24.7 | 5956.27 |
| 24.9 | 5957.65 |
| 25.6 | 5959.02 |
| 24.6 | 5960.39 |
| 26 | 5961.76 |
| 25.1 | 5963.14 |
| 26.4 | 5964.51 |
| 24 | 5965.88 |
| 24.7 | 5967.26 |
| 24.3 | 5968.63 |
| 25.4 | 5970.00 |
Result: 26.6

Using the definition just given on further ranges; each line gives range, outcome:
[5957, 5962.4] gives 25.3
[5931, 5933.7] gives 25.9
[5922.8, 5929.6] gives 25.5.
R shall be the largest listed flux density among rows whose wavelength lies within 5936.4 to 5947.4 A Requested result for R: 27.2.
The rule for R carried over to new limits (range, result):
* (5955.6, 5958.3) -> 24.9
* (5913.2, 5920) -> 25.7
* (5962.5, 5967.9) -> 26.4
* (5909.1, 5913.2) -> 26.5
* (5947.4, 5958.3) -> 26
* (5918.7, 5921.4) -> 25.6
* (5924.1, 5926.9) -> 26.2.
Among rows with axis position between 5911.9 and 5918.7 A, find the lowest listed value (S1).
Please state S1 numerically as 24.5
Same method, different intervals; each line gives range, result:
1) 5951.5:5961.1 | 22.6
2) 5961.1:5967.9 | 24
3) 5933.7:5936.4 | 23.1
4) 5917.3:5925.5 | 24.9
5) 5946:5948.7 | 25.6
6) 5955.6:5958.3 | 24.7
